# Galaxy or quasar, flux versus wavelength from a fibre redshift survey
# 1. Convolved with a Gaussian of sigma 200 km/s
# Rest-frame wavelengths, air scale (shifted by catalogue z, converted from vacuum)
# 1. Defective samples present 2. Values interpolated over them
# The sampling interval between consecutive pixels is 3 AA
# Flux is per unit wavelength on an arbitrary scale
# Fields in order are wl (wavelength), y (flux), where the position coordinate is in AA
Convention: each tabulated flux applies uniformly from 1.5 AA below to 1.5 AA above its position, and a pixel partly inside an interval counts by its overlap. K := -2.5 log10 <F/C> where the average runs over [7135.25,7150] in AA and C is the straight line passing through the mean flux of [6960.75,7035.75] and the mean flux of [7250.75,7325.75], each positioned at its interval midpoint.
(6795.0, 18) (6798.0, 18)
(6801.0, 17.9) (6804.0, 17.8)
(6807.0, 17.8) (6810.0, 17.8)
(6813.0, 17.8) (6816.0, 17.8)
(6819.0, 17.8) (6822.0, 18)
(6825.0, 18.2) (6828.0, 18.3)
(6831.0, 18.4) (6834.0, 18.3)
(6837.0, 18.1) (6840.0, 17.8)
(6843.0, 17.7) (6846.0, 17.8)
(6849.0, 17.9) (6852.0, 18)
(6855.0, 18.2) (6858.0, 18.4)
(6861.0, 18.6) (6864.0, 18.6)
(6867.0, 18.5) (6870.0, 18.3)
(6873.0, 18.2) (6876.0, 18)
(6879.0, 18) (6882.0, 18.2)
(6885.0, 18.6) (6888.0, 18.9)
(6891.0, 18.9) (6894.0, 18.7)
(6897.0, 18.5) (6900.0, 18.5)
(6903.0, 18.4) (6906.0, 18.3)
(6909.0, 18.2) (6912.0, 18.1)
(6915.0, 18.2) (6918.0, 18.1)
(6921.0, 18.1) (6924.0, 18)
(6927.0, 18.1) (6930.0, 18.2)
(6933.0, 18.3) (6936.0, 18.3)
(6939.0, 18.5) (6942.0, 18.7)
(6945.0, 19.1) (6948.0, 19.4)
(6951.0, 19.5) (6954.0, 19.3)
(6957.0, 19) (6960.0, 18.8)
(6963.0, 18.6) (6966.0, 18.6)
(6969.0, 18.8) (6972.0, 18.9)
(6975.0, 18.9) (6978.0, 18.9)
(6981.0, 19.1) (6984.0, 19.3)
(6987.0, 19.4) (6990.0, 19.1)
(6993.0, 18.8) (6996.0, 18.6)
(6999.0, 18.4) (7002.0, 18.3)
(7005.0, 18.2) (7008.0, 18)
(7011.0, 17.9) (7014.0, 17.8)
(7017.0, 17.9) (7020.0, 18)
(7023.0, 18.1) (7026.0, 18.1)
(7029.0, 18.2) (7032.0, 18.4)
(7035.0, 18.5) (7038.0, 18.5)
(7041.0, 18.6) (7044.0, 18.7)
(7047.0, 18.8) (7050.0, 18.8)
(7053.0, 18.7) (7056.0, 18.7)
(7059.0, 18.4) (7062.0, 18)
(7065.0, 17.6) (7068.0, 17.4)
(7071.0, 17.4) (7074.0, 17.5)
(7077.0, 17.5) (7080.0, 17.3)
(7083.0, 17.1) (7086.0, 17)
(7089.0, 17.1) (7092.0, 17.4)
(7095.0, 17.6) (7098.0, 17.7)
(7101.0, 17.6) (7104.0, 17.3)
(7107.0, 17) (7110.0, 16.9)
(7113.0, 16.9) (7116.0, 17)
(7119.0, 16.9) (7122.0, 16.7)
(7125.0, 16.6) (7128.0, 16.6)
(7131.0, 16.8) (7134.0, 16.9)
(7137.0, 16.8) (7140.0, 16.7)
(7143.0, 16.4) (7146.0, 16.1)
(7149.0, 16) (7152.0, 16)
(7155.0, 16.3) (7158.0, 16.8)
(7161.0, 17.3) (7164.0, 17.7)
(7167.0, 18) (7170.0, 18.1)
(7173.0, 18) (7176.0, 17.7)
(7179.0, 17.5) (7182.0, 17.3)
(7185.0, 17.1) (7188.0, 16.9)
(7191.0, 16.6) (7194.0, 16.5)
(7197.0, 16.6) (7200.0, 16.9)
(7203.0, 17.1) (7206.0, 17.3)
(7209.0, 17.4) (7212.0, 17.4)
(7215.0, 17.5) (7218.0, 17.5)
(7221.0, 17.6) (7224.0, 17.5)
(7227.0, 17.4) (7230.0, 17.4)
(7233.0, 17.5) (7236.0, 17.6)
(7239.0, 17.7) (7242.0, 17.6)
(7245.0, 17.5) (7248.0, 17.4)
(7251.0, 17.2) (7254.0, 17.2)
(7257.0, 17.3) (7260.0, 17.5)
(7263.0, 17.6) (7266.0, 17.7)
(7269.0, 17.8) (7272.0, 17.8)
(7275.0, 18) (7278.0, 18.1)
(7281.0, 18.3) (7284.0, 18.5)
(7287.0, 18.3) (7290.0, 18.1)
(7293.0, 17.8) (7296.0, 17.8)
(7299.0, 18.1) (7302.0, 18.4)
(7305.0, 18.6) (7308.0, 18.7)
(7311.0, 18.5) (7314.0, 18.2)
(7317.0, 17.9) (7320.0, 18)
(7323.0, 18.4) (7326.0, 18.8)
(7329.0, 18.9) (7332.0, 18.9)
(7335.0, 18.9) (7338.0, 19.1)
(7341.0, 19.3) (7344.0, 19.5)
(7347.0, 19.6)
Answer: 0.116 mag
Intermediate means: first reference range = 18.5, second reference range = 18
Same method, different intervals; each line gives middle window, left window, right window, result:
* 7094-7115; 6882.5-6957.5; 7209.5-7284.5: 0.046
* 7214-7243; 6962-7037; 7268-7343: 0.053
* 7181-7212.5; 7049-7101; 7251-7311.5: 0.054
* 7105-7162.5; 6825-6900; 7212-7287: 0.073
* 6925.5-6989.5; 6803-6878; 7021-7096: -0.048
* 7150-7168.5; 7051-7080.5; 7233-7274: 0.045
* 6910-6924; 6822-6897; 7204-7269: 0.002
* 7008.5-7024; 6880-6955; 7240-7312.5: 0.024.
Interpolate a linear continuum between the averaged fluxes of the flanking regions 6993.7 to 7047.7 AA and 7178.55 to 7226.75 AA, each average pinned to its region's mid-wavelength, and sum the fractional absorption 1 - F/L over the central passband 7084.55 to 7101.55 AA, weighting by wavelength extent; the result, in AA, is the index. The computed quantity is 0.4 AA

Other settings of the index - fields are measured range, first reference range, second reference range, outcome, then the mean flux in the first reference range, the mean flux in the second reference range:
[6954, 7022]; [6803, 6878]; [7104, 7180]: -4.21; 18.1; 17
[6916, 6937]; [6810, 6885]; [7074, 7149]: -0.44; 18.1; 17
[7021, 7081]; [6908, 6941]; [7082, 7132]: -2.57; 18.2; 17.1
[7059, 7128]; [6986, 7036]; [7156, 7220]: 2.25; 18.3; 17.3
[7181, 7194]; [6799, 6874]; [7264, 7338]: 0.95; 18.1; 18.3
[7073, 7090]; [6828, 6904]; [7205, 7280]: 0.59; 18.3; 17.5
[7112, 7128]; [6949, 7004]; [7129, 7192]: 0.57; 18.9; 17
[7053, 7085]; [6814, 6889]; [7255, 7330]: 0.74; 18.2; 18.1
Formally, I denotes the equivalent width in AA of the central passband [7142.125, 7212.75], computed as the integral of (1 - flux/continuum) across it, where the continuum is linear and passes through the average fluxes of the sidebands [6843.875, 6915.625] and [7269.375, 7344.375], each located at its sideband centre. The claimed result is 5.2 AA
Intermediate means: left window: 18.3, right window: 18.4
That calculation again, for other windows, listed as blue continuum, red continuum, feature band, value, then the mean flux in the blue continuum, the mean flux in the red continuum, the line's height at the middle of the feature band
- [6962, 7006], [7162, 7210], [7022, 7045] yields 0.1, 18.8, 17.3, 18.4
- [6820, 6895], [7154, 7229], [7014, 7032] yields -0.3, 18.3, 17.3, 17.8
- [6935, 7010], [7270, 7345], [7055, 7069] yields 0.5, 18.8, 18.4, 18.7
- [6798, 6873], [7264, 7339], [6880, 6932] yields -0.7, 18.1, 18.3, 18.1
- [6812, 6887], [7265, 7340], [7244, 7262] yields 0.9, 18.1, 18.3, 18.3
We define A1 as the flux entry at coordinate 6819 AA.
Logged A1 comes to 17.8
